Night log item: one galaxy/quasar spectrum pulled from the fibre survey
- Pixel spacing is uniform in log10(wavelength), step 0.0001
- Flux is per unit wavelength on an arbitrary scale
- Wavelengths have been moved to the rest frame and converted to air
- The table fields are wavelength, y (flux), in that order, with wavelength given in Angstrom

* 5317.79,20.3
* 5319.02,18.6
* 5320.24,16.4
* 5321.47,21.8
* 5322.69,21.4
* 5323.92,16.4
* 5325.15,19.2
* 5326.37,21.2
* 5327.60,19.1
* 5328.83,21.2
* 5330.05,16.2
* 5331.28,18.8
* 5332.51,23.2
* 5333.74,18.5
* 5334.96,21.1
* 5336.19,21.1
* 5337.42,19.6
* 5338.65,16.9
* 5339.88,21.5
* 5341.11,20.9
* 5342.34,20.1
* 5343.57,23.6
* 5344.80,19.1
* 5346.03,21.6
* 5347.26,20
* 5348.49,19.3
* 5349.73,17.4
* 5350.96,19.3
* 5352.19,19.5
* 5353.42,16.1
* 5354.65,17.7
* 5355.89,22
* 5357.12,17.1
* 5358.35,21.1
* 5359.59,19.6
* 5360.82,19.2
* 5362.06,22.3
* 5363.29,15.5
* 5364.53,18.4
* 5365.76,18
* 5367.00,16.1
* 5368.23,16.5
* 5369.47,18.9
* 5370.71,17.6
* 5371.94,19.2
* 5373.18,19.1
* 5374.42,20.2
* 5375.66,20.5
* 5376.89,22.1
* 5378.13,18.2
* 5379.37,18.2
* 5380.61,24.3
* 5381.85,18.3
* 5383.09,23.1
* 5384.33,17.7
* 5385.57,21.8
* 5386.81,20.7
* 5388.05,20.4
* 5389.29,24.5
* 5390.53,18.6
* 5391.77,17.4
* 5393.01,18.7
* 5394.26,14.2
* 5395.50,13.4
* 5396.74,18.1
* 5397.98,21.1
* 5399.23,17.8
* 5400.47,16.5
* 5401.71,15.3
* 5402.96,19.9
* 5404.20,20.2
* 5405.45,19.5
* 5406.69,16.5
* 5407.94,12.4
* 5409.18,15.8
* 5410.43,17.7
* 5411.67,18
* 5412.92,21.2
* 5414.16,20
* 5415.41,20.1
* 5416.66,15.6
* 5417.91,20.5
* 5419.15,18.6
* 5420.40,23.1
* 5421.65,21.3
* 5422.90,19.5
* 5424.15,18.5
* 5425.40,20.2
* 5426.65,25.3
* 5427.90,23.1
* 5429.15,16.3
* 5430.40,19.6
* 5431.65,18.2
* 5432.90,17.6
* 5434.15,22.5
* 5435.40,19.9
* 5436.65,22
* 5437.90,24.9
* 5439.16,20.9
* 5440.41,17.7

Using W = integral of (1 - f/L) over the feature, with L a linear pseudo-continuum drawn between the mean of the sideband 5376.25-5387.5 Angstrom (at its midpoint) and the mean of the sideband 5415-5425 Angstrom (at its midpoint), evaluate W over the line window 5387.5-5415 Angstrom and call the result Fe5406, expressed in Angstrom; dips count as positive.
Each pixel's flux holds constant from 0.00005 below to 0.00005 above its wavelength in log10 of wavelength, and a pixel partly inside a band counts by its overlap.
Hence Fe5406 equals 2.7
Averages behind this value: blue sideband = 20.5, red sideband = 19.6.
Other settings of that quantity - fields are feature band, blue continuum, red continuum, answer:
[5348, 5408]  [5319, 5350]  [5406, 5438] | 2.5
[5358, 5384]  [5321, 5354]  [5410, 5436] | 0.7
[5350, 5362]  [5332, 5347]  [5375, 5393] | 0.8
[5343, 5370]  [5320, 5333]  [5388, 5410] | -0.3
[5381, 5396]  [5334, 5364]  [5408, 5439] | 0.4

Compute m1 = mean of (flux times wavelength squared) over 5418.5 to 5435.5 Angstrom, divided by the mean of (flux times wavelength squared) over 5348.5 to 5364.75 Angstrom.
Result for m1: 1.1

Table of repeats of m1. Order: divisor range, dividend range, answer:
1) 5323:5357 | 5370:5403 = 0.99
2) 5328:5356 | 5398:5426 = 0.97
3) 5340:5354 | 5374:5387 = 1.05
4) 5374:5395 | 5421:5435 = 1.03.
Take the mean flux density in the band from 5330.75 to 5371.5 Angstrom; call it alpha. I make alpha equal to 19.3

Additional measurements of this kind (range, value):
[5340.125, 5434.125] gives 19.2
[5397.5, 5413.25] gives 17.7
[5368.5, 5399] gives 19.4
